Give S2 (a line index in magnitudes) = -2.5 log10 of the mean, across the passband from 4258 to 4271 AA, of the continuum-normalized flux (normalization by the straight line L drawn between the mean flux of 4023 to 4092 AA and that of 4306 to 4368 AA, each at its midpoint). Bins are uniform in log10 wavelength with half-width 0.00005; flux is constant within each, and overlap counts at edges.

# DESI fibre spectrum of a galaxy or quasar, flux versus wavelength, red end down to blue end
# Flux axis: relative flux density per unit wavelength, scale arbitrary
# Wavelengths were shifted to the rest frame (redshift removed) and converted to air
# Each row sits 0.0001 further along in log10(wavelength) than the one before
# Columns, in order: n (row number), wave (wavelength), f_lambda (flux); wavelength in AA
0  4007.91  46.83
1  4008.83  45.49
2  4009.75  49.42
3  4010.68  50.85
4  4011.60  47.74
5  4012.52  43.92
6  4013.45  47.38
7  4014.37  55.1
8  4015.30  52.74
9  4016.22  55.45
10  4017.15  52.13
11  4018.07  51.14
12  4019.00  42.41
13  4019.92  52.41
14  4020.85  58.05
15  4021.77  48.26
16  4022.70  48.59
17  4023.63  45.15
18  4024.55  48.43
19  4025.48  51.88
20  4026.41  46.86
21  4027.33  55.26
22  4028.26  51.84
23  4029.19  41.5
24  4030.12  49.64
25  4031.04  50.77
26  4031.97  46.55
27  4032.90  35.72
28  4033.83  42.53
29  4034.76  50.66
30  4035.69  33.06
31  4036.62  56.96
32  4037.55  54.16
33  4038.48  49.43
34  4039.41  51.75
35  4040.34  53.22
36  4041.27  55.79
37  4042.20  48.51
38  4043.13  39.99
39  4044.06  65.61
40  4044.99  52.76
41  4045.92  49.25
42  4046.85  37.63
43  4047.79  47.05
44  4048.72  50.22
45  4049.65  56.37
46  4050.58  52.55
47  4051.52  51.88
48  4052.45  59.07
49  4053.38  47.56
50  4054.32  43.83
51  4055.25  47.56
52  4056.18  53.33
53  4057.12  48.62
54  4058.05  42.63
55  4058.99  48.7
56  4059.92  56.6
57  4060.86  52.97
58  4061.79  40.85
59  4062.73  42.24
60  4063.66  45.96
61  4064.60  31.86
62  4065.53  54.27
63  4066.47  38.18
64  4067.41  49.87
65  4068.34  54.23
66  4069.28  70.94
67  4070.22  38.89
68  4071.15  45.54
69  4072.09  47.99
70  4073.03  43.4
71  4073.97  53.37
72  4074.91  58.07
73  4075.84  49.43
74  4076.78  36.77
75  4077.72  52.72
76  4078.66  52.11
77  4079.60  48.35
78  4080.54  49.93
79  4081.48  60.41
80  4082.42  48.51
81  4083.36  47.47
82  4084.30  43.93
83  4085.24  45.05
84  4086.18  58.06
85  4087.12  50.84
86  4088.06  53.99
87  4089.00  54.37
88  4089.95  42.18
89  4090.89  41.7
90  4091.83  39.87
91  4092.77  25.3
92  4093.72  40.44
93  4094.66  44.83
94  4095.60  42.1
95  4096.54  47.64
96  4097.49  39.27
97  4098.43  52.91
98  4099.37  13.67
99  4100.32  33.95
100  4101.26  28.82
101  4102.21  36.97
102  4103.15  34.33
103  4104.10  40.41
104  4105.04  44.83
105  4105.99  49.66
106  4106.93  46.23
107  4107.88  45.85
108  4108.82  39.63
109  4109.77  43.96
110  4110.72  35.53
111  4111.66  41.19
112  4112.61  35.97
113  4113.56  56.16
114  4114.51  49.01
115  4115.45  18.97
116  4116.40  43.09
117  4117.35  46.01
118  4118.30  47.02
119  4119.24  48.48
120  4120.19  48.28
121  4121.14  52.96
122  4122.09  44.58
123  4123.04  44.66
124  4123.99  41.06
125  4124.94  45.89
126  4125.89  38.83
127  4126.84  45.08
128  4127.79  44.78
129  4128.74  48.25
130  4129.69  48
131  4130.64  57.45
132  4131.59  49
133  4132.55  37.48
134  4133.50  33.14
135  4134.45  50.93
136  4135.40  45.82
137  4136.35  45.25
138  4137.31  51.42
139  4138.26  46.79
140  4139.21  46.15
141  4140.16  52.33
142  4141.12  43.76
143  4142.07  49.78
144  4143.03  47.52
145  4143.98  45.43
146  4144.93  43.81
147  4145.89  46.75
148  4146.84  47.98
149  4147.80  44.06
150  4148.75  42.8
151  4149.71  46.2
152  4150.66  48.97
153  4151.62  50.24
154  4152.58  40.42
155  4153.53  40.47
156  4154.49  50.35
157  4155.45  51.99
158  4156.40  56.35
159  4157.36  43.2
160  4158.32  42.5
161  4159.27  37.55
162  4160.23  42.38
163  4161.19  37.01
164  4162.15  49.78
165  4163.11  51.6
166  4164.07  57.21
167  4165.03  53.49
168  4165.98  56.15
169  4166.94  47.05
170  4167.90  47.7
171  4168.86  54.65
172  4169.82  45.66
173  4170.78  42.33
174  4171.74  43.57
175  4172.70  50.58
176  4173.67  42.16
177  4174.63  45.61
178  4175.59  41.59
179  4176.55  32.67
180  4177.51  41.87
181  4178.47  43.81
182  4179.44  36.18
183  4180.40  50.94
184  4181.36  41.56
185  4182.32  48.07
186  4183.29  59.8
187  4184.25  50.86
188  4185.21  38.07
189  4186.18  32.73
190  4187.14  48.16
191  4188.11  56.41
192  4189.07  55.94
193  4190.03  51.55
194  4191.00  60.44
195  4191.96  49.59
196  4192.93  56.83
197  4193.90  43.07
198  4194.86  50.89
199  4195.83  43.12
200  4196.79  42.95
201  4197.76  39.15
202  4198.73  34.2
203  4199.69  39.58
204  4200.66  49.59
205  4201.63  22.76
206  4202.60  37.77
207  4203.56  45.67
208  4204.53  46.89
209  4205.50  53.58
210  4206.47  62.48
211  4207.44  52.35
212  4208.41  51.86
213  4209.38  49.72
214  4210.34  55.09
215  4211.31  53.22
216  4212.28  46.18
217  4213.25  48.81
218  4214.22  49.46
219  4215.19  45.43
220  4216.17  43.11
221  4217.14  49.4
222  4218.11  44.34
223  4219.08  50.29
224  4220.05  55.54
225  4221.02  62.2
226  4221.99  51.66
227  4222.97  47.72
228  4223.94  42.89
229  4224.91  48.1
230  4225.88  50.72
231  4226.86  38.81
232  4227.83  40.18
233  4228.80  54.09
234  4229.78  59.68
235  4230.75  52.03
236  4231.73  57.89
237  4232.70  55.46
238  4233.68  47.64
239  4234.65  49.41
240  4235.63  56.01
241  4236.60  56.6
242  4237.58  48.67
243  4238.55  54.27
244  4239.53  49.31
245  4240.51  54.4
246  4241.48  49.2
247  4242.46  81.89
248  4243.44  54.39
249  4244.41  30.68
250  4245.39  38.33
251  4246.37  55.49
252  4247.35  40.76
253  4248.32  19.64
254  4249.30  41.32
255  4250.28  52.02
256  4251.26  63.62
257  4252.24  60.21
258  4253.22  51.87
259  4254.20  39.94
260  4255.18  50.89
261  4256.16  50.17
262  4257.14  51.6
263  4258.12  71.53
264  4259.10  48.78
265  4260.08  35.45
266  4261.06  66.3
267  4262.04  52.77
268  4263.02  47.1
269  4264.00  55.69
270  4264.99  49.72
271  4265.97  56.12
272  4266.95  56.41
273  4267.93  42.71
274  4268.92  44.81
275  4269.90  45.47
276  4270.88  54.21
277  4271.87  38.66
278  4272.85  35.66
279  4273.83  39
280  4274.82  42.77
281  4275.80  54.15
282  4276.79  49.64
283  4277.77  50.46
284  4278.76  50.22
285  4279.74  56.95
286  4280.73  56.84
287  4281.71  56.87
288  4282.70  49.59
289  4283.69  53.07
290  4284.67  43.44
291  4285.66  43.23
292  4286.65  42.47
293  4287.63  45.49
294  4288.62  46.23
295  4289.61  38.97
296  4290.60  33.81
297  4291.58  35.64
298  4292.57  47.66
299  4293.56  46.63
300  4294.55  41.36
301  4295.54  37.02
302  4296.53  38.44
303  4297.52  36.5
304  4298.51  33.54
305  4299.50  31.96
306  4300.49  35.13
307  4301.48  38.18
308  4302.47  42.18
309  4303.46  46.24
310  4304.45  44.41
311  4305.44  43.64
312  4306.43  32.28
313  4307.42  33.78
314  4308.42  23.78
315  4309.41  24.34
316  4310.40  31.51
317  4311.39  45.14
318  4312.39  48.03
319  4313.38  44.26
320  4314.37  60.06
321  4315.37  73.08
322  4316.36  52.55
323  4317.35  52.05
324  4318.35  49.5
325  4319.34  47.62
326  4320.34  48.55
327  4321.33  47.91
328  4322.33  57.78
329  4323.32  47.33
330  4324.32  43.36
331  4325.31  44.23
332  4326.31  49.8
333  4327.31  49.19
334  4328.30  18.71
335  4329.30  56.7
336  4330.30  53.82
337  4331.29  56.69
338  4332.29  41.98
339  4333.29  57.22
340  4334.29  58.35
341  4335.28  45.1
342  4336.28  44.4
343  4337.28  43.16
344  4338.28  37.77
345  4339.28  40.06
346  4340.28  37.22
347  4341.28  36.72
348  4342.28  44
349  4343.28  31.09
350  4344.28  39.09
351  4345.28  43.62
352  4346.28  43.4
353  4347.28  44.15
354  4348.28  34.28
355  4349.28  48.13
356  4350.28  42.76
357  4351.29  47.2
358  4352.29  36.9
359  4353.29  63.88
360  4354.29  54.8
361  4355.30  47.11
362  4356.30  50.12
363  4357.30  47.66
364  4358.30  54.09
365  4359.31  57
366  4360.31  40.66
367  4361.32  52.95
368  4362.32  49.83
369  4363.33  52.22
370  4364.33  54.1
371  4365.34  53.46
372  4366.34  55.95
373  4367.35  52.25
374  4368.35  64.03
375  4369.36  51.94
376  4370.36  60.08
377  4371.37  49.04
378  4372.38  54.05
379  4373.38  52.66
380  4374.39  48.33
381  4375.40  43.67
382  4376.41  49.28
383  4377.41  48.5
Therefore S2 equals -0.09 mag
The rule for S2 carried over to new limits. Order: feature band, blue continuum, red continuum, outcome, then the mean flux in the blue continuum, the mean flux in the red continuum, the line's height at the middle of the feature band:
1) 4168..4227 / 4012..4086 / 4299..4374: 0.016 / 49.2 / 46.5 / 47.8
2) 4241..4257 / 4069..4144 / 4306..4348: -0.092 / 45.1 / 44.7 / 44.8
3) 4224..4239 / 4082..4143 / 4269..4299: -0.149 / 43.9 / 44.8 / 44.5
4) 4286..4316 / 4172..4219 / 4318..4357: 0.129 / 46.6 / 45.7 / 46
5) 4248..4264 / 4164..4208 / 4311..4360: -0.084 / 46.6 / 47.3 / 46.9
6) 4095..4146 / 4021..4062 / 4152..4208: 0.095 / 49.3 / 46.4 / 47.6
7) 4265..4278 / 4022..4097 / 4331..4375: 0.027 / 48.3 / 48.1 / 48.2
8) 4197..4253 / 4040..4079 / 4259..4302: -0.057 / 49.2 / 45.5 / 46.5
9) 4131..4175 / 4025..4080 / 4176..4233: 0.035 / 48.9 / 47.8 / 48.2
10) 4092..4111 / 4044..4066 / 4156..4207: 0.213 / 48.8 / 46.3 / 47.9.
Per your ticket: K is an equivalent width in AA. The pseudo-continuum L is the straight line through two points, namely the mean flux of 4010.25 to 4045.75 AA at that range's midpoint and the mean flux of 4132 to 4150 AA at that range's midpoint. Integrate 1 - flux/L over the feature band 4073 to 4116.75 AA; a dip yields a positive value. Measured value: 3.2 AA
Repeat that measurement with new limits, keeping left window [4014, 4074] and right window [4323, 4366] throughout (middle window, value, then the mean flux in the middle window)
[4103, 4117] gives 1.9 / 41.8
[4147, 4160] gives 0.6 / 45.8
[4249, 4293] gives -1.7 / 48.9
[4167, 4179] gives 0.9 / 44.4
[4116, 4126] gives 0.5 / 45.8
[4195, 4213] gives 0.6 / 46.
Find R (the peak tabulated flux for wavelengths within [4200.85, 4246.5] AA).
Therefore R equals 81.89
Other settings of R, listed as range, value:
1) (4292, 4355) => 73.08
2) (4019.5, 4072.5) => 70.94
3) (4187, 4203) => 60.44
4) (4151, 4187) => 59.8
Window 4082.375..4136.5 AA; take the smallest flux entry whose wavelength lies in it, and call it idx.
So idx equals 13.67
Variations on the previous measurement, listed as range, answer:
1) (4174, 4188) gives 32.67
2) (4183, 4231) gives 22.76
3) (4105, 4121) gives 18.97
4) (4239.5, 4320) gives 19.64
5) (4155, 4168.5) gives 37.01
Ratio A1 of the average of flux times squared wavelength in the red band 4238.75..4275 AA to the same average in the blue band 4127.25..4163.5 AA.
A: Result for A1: 1.12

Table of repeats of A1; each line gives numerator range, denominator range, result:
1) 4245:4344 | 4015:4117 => 1.09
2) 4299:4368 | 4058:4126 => 1.14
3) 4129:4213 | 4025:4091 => 1.01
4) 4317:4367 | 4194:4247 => 1.02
